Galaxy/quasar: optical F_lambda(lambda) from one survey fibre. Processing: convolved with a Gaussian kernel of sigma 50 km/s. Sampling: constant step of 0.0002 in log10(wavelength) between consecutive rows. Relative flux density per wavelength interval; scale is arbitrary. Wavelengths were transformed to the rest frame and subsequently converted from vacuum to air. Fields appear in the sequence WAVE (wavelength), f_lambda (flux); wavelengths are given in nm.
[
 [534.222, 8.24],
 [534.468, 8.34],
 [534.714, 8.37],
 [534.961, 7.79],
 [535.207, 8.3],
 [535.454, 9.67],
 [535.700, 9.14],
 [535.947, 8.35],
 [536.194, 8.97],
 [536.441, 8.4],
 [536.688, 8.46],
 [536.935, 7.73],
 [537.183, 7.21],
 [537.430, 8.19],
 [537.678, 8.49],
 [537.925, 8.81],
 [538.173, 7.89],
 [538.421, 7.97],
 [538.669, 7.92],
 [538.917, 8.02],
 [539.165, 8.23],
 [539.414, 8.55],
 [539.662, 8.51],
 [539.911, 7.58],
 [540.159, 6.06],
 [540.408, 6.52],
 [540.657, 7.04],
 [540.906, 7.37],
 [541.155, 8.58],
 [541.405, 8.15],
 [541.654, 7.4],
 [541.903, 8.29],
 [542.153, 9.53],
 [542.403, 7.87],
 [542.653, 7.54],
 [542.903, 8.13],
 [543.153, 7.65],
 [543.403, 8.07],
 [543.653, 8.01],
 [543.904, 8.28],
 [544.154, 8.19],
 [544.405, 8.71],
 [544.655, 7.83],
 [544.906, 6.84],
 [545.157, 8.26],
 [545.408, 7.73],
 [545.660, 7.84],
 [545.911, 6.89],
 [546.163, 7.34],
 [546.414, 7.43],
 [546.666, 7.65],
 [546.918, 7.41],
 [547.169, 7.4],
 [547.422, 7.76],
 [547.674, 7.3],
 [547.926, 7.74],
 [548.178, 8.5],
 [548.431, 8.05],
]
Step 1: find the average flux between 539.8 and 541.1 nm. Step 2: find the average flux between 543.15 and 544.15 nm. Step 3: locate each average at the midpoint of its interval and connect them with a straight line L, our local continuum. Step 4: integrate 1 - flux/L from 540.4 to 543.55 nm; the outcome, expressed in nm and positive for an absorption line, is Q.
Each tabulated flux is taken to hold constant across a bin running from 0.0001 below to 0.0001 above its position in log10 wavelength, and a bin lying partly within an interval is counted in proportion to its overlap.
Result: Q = -0.17 nm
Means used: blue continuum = 7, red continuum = 8.07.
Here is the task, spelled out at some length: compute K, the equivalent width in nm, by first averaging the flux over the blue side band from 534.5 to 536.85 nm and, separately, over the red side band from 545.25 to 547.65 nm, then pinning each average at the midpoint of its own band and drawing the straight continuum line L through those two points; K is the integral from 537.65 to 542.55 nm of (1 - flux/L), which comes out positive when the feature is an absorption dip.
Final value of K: 0.12 nm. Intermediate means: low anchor 8.58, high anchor 7.49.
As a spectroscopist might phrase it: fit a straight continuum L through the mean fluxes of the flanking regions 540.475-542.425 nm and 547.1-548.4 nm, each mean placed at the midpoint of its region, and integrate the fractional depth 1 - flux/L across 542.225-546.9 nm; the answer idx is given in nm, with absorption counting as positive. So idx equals 0.05 nm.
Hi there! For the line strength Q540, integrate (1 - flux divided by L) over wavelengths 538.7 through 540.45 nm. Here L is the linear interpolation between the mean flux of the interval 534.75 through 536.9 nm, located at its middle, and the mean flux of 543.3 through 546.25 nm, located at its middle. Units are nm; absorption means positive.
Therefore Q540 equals 0.12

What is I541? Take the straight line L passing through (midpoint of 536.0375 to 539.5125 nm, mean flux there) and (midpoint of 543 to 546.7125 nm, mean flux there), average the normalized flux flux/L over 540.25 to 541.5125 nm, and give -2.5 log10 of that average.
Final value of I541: 0.08 mag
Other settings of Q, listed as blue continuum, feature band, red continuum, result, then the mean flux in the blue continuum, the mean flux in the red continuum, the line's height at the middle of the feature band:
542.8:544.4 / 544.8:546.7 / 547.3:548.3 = 0.11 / 8.1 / 7.83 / 7.96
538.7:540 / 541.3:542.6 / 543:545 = -0.02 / 8.17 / 7.97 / 8.06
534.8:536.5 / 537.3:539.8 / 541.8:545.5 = 0.06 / 8.66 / 8.06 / 8.44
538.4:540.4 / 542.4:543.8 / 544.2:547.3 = -0.04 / 7.77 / 7.62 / 7.69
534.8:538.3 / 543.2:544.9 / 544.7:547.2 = -0.09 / 8.38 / 7.49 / 7.67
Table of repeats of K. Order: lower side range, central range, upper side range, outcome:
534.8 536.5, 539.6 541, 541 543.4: 0.20 nm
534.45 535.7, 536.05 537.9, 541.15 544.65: 0.05 nm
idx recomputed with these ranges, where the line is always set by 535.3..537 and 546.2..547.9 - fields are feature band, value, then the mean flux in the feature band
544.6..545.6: 0.006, 7.66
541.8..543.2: -0.034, 8.19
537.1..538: 0.038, 8.19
